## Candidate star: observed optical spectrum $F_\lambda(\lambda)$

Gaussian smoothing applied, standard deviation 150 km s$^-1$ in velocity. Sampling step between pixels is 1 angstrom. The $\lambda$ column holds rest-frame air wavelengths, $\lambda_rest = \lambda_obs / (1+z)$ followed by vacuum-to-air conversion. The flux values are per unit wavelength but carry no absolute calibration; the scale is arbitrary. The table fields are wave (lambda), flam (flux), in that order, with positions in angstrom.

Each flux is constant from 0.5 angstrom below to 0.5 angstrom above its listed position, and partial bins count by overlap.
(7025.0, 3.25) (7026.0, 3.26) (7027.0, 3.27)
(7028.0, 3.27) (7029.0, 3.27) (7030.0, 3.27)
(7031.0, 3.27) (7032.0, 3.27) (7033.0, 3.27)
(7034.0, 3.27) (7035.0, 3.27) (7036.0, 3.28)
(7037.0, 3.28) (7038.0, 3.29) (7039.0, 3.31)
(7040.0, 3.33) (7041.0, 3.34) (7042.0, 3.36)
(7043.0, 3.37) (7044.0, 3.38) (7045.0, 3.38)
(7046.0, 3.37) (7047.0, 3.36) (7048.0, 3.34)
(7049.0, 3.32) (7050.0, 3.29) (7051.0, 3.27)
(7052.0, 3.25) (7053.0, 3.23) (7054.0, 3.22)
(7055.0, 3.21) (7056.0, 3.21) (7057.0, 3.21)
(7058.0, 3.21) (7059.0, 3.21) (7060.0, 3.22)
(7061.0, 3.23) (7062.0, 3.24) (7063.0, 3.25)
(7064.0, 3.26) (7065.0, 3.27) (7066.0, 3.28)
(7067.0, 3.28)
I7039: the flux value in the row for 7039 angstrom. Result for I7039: 3.31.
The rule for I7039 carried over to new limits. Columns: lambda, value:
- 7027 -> 3.27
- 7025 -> 3.25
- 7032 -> 3.27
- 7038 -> 3.29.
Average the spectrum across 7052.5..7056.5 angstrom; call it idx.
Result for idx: 3.22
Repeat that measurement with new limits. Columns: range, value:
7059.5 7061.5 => 3.23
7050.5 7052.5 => 3.26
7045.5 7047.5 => 3.37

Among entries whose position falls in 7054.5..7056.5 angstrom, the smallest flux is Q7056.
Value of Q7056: 3.21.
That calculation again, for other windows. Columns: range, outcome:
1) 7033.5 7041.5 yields 3.27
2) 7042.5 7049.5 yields 3.32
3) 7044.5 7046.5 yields 3.37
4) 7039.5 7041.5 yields 3.33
